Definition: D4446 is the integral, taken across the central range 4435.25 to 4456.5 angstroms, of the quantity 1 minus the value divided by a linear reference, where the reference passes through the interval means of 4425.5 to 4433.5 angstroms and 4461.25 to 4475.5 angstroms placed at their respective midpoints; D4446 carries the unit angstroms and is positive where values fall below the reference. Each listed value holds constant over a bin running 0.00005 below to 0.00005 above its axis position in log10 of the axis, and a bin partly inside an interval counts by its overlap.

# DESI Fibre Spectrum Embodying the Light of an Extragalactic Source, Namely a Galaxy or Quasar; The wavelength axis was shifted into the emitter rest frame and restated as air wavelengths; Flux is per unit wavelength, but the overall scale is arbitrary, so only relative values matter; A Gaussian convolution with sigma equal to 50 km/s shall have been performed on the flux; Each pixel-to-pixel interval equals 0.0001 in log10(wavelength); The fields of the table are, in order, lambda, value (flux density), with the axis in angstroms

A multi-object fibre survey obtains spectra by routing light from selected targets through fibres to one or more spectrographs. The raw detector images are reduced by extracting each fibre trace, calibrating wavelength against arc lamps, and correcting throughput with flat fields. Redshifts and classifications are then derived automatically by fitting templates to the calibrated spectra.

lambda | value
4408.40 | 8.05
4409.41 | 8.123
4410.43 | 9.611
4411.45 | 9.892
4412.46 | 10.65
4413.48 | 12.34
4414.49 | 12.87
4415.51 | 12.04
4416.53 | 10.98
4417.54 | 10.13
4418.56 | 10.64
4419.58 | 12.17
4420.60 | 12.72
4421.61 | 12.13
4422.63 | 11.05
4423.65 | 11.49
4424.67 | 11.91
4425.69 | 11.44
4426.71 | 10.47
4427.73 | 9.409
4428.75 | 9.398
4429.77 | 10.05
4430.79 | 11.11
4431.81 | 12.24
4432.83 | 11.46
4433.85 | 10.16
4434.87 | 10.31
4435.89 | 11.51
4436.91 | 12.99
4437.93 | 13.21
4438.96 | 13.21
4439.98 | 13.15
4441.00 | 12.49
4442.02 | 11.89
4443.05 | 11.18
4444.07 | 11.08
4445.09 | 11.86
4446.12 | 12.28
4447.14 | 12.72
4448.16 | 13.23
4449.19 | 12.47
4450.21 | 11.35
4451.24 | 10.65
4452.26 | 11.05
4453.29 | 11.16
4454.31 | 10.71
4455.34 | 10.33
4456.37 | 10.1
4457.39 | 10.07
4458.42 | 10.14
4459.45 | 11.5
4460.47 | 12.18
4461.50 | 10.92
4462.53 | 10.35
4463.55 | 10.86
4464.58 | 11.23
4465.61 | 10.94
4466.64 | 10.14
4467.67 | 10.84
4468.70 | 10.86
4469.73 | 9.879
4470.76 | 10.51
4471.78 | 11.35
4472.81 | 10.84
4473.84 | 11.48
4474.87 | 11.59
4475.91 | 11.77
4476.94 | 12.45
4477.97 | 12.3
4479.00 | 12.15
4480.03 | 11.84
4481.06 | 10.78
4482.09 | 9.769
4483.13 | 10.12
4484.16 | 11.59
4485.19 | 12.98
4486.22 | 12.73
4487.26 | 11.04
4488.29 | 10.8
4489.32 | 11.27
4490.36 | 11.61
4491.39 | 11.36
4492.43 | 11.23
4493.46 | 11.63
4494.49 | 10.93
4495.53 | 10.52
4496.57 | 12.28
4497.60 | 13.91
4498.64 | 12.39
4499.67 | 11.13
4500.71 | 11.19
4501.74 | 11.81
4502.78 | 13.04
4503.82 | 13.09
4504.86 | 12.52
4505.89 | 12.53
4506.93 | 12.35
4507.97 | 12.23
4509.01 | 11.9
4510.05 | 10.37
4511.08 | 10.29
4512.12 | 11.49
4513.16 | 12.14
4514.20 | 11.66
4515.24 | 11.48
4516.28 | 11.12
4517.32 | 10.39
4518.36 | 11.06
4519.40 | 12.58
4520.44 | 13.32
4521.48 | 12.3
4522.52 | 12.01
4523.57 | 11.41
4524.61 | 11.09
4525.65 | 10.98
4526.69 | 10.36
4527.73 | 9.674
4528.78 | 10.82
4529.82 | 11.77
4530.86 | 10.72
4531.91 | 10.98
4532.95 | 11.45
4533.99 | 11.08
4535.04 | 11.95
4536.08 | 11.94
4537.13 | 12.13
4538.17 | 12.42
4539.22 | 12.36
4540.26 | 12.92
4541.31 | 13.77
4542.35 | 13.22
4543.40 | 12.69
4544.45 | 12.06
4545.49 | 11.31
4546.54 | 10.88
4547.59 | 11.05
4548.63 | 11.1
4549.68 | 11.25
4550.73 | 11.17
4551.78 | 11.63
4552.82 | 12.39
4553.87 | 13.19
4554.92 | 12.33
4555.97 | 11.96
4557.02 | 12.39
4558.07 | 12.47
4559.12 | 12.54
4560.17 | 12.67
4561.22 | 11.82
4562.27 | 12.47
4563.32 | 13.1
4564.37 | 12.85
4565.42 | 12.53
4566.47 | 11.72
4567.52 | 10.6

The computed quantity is -2.2 angstroms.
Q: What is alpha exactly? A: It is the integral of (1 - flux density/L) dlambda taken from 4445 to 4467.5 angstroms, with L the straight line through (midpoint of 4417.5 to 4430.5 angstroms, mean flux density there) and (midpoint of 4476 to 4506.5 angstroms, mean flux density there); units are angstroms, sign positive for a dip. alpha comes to 0.4 angstroms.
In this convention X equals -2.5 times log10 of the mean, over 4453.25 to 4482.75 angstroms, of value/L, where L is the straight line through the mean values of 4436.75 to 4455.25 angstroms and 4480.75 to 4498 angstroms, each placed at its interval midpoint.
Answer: 0.068 mag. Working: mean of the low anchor 12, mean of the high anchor 11.4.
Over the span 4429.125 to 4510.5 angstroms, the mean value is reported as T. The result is 11.5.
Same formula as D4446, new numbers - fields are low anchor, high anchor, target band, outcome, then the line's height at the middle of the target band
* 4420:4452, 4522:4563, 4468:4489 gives 0.7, 11.7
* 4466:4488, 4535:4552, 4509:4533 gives 0.9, 11.8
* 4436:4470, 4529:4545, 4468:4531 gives 1.4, 11.8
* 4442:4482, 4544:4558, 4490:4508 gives -0.8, 11.5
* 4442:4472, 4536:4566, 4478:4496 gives 0.2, 11.5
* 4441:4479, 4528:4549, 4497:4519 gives -0.4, 11.6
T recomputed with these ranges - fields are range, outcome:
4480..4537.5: 11.6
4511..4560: 11.7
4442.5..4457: 11.4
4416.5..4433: 11.1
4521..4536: 11.2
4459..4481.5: 11.2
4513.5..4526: 11.6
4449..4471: 10.8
